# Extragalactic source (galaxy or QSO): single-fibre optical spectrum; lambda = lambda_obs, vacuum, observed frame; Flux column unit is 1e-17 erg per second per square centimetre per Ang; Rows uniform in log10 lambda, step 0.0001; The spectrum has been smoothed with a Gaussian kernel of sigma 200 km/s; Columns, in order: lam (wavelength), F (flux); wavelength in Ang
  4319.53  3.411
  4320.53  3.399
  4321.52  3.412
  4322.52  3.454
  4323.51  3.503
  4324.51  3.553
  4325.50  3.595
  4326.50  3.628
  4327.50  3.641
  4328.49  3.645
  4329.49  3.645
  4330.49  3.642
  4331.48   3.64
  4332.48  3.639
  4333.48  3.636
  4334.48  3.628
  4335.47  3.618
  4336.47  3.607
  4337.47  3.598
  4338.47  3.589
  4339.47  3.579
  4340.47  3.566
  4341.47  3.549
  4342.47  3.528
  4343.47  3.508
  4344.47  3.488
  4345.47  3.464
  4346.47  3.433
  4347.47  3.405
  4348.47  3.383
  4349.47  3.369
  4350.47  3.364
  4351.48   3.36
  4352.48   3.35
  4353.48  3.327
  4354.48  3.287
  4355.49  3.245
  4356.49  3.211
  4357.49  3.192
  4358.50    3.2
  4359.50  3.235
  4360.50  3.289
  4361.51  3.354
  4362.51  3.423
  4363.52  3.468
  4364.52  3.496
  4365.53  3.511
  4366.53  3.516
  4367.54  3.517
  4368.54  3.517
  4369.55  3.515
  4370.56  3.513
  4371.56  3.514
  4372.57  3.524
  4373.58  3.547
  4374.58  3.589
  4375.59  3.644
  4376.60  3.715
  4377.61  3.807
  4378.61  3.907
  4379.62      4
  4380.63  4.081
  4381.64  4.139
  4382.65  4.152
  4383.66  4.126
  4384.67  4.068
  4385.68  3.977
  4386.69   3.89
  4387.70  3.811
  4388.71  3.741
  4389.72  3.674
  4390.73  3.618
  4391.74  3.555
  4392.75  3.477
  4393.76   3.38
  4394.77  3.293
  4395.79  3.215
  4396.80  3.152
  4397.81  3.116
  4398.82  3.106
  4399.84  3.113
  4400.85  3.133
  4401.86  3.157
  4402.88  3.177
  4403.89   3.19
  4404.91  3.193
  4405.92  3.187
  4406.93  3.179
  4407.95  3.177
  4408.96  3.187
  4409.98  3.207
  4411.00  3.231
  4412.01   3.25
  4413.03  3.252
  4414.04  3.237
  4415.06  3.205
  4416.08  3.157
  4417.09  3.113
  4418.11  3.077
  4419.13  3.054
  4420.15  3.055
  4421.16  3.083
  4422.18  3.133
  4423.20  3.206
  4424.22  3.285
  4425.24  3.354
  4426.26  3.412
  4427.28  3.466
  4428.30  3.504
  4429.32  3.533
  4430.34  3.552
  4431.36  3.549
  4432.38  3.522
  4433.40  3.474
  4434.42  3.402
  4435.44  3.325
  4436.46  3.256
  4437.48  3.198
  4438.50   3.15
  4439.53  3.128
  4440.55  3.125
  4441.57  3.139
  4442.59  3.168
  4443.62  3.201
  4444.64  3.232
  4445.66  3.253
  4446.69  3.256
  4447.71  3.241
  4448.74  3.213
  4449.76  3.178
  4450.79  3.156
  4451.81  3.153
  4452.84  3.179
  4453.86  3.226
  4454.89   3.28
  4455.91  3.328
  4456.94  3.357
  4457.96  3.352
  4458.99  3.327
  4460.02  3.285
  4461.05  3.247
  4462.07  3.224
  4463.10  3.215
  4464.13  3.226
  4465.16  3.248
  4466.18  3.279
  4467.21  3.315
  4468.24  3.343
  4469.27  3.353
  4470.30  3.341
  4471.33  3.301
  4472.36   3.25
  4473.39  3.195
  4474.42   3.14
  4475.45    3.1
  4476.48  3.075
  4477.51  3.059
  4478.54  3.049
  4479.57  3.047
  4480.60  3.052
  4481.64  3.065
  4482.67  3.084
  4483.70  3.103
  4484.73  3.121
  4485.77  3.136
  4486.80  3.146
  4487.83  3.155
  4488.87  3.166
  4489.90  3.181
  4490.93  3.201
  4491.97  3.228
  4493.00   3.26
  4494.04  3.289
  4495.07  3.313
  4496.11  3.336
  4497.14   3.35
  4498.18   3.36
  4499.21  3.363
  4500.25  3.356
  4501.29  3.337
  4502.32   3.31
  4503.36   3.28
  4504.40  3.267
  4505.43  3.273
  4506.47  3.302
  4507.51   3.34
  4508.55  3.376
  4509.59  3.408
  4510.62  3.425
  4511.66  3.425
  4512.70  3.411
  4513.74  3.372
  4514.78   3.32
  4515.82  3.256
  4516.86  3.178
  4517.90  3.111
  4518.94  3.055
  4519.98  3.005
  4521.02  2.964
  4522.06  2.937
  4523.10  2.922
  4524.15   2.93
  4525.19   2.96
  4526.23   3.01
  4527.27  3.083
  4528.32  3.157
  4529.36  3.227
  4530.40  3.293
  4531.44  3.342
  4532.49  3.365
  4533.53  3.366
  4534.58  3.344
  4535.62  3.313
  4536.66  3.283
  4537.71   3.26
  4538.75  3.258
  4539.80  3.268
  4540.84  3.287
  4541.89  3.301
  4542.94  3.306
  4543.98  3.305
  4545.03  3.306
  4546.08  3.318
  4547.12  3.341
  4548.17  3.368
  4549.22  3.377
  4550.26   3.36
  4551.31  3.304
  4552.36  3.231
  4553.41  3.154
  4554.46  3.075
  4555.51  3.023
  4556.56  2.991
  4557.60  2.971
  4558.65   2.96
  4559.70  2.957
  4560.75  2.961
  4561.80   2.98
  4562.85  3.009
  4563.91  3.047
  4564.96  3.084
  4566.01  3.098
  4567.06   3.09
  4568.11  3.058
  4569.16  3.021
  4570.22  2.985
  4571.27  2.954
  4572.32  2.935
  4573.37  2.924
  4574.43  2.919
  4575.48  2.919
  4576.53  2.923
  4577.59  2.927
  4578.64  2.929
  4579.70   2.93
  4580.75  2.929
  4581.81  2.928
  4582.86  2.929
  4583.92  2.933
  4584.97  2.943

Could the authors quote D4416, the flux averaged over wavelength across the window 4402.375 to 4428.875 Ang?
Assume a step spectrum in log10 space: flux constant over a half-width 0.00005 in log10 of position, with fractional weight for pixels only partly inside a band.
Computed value 3.21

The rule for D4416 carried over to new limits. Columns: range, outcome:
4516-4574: 3.14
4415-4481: 3.25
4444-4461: 3.25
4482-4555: 3.24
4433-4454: 3.22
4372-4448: 3.4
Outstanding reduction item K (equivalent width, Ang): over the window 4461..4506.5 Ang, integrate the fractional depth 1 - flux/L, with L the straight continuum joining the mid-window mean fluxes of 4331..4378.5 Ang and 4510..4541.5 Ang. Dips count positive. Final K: 0.7 Ang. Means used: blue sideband 3.48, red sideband 3.21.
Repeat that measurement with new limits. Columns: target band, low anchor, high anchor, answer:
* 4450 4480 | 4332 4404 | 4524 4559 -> 1.1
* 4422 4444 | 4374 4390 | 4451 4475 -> 1.1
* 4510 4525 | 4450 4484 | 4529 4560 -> 0.3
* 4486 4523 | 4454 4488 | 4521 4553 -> -0.4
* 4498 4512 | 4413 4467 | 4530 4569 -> -0.5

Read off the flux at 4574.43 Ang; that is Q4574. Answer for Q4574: 2.919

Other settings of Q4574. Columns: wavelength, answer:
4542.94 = 3.306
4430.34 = 3.552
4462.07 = 3.224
